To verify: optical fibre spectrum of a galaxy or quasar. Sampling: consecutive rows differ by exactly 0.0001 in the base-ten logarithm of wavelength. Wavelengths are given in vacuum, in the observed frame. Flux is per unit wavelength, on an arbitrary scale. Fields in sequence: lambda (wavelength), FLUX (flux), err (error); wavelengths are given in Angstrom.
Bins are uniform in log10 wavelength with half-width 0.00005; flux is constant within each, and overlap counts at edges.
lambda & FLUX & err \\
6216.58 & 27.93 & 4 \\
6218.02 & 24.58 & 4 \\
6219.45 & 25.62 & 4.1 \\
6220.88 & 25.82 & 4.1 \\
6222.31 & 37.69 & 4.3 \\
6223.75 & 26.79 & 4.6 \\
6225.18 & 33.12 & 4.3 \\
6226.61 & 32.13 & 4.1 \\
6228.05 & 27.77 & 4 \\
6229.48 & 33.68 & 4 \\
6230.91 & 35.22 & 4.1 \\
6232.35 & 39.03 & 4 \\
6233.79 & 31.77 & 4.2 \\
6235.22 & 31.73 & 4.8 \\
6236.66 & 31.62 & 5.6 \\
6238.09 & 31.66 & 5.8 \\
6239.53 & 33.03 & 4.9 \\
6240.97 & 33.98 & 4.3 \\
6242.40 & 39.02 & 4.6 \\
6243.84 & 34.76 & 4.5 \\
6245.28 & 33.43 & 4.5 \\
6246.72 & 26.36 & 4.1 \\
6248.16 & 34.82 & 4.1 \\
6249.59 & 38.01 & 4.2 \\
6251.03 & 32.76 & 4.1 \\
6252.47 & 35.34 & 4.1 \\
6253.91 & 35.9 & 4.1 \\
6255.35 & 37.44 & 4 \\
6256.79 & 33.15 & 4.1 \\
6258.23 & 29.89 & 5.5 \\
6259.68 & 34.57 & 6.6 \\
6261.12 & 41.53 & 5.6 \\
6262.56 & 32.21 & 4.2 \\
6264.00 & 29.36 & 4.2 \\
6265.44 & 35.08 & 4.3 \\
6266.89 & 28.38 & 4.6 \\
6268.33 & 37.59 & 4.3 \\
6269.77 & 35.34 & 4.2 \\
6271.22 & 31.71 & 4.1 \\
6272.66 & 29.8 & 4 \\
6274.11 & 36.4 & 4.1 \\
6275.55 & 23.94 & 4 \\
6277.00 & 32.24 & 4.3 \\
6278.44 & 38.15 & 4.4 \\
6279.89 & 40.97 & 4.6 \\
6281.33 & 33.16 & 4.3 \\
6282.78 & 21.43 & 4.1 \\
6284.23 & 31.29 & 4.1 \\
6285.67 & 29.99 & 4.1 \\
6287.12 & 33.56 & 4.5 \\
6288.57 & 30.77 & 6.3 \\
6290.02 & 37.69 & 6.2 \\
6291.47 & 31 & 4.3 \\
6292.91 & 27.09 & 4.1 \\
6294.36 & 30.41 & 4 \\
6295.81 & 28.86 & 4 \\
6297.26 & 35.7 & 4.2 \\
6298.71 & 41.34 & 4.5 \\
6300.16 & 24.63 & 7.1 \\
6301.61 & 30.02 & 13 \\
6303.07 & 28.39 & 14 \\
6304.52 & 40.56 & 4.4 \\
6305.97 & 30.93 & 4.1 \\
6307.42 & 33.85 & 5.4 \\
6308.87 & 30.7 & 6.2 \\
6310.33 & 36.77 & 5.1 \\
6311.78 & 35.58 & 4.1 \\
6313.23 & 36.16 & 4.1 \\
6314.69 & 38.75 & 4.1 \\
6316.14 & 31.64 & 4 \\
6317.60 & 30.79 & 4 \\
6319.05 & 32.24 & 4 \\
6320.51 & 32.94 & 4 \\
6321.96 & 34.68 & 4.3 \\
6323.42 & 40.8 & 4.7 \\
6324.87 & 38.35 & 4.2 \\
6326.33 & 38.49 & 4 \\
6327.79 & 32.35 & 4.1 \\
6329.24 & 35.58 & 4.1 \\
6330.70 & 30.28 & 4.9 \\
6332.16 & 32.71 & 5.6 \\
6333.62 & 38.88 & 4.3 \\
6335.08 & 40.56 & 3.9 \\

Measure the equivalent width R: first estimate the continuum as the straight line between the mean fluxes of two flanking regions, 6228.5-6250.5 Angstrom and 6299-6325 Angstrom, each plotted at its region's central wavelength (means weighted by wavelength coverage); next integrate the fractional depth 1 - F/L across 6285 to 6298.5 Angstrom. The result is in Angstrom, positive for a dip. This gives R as 0.7 Angstrom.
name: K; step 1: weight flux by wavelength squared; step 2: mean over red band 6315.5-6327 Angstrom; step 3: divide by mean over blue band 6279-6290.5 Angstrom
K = 1.10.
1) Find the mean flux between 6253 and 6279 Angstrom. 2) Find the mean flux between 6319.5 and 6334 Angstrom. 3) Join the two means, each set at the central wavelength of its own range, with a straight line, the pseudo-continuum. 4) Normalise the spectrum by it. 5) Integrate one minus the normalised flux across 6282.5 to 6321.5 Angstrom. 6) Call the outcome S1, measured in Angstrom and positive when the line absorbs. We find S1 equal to 2.4 Angstrom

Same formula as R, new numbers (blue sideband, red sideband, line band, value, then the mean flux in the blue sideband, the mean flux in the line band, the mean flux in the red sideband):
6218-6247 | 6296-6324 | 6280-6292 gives 0.62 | 32.1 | 31.6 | 33.9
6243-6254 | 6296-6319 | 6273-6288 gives 0.74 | 33.9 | 32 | 33.6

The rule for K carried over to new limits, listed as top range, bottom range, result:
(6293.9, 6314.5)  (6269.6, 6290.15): 1.04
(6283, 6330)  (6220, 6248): 1.05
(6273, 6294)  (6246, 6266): 0.95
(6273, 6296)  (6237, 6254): 0.95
